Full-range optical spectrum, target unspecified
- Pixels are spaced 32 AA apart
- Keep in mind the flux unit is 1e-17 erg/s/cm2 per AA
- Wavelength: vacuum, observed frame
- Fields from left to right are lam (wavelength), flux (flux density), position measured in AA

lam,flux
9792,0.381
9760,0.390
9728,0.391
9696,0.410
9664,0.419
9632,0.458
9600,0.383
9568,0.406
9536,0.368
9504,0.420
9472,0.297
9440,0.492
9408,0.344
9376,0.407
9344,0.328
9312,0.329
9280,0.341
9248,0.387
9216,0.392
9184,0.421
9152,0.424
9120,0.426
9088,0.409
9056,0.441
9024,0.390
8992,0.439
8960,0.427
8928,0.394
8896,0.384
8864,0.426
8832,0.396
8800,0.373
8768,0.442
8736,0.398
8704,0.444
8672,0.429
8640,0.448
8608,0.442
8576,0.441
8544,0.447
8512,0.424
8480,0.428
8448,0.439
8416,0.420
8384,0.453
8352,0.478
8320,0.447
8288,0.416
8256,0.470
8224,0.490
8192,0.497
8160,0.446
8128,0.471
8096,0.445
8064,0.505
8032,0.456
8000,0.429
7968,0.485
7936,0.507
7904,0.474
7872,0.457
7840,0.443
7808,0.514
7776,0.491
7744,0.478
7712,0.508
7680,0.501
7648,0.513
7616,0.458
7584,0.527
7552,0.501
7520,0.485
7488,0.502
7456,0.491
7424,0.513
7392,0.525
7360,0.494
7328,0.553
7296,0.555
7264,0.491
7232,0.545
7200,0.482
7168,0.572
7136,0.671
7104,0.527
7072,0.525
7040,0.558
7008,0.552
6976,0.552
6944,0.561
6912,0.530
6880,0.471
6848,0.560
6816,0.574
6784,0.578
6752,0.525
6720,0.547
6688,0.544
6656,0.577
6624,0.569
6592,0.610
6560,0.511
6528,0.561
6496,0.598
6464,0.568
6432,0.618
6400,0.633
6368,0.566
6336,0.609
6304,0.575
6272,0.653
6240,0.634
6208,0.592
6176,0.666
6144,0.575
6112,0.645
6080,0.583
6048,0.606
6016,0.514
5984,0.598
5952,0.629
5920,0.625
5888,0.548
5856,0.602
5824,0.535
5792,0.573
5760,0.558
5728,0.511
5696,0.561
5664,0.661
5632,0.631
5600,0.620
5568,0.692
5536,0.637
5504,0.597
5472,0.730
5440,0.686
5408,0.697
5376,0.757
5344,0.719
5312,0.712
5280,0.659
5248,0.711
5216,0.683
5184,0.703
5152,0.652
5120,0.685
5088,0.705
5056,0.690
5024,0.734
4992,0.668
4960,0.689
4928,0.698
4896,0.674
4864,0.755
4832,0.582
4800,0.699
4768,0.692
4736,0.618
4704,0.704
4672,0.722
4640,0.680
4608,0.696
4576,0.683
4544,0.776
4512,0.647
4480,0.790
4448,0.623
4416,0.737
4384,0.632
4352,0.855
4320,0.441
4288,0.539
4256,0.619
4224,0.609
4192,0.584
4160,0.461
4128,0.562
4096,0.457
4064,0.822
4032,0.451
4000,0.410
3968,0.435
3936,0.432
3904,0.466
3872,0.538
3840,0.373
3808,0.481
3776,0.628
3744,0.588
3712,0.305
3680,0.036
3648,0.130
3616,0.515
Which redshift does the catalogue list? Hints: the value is 0.087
